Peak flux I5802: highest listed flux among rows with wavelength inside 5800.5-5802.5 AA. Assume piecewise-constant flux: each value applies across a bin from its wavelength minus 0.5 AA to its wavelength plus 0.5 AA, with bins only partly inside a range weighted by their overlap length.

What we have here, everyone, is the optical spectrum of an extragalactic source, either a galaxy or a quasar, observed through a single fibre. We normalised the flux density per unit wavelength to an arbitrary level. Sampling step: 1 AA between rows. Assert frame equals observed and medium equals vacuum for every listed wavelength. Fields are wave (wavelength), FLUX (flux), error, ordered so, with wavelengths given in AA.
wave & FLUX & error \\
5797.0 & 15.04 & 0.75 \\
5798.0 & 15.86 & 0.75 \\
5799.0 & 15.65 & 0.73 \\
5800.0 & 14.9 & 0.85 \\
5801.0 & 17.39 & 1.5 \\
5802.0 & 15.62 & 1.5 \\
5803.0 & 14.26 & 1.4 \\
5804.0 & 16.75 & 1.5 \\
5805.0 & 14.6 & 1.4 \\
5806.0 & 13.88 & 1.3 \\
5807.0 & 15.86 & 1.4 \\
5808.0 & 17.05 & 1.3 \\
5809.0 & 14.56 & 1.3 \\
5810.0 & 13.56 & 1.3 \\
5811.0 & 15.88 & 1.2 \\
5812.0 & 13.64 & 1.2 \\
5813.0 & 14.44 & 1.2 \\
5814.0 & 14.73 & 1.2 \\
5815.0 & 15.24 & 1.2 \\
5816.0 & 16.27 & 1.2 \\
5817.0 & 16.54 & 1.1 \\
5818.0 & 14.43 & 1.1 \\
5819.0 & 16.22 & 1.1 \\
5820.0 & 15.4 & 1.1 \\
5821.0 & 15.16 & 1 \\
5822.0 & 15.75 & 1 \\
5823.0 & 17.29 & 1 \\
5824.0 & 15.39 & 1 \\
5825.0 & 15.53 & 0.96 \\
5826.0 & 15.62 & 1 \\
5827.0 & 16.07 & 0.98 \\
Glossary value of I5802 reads 17.39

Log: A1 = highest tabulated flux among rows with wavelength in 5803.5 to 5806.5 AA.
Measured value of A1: 16.75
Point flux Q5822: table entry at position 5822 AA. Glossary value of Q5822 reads 15.75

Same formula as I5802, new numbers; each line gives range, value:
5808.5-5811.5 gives 15.88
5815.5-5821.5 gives 16.54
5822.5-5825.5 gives 17.29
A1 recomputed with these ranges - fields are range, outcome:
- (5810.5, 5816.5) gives 16.27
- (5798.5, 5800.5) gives 15.65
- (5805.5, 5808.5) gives 17.05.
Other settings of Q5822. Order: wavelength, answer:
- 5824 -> 15.39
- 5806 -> 13.88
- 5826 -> 15.62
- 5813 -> 14.44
